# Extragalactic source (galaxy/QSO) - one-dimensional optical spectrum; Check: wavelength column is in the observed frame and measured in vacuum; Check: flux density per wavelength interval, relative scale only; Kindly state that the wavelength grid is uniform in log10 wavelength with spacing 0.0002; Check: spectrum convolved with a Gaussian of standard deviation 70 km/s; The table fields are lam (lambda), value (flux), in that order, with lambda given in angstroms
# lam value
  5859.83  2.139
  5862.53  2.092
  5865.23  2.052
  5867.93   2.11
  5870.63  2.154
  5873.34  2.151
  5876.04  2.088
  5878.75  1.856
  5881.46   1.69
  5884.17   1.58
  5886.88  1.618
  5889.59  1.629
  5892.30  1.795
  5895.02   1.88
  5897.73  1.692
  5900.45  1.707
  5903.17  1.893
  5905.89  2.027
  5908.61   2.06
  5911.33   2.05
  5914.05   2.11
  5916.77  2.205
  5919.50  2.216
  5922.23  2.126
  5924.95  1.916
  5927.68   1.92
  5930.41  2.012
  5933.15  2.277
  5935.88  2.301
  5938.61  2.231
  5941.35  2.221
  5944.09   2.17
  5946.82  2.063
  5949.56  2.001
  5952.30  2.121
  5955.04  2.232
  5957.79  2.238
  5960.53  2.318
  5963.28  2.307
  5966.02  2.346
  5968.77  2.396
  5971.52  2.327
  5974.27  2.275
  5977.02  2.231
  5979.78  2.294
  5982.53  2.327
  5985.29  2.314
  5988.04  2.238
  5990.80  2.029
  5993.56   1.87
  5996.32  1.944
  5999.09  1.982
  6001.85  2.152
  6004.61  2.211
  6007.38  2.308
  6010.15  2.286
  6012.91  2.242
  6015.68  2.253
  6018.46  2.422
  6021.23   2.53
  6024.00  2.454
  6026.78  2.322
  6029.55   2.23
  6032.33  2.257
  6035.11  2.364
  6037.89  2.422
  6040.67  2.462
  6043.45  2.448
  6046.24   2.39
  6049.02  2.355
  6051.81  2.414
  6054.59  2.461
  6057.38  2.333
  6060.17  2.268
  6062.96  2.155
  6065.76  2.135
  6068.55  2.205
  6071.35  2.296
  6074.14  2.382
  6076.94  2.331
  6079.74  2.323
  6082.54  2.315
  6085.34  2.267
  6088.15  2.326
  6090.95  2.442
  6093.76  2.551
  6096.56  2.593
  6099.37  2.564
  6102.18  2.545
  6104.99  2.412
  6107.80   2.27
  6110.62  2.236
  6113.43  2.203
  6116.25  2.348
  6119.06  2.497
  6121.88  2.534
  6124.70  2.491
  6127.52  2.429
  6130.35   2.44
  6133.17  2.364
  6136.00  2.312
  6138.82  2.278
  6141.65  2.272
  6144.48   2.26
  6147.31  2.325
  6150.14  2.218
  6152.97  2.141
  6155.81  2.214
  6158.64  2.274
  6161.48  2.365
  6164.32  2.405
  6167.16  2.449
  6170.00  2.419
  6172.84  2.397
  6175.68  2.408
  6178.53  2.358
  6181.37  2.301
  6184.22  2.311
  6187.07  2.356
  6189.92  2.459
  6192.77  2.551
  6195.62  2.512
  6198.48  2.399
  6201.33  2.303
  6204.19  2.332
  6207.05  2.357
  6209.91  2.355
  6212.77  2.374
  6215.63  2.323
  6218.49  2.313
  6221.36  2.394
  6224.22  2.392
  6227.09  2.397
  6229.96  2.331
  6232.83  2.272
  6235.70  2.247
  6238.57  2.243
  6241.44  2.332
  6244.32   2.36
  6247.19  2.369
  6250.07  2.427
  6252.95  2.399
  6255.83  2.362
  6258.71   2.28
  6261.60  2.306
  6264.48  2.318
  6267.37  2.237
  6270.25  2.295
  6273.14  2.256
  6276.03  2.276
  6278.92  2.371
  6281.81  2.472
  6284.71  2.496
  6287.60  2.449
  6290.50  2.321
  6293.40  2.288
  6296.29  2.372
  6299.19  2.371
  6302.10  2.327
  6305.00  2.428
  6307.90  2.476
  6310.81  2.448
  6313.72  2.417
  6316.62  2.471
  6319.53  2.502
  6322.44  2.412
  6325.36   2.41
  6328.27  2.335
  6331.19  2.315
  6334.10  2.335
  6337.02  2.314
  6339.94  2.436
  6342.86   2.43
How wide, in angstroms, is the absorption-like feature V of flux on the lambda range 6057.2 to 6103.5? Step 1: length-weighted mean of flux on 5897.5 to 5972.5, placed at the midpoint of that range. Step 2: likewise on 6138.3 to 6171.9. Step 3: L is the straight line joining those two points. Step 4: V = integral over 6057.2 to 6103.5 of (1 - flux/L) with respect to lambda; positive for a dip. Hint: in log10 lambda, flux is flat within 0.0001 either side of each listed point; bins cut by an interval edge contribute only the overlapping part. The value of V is -2.3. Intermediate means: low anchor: 2.13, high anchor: 2.3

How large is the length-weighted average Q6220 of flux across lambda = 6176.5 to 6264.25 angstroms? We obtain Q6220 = 2.36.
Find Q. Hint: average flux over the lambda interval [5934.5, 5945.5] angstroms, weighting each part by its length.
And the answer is 2.23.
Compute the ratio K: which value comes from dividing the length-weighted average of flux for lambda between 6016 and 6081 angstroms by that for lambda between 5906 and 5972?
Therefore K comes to 1.1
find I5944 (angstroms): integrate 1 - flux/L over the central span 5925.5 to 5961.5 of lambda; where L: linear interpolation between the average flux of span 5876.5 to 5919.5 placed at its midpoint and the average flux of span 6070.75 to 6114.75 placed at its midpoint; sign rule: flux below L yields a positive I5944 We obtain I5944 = -3.00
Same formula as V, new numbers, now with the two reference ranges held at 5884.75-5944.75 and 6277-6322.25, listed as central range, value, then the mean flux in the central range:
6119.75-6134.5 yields -1.5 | 2.45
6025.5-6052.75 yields -3.0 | 2.37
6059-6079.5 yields -0.9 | 2.26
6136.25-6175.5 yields -1.0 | 2.31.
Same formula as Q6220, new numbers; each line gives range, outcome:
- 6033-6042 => 2.4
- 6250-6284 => 2.33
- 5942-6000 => 2.19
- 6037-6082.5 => 2.33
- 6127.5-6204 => 2.35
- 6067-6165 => 2.35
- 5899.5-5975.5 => 2.15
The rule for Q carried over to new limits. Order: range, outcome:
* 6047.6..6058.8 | 2.39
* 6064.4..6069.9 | 2.17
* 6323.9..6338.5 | 2.34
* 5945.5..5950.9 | 2.03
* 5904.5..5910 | 2.04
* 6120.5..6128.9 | 2.48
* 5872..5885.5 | 1.87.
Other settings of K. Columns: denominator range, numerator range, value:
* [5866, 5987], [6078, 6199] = 1.14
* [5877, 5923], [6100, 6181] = 1.25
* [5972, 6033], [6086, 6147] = 1.07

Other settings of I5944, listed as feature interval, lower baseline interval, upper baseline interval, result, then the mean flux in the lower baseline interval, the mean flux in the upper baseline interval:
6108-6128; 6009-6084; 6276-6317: -0.2 angstroms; 2.34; 2.4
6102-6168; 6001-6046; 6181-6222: 0.6 angstroms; 2.34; 2.38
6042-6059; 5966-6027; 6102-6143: -0.7 angstroms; 2.25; 2.37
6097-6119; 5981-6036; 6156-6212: -0.6 angstroms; 2.24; 2.38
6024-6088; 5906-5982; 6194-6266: -2.3 angstroms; 2.18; 2.35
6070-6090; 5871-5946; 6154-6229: -0.9 angstroms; 1.98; 2.37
